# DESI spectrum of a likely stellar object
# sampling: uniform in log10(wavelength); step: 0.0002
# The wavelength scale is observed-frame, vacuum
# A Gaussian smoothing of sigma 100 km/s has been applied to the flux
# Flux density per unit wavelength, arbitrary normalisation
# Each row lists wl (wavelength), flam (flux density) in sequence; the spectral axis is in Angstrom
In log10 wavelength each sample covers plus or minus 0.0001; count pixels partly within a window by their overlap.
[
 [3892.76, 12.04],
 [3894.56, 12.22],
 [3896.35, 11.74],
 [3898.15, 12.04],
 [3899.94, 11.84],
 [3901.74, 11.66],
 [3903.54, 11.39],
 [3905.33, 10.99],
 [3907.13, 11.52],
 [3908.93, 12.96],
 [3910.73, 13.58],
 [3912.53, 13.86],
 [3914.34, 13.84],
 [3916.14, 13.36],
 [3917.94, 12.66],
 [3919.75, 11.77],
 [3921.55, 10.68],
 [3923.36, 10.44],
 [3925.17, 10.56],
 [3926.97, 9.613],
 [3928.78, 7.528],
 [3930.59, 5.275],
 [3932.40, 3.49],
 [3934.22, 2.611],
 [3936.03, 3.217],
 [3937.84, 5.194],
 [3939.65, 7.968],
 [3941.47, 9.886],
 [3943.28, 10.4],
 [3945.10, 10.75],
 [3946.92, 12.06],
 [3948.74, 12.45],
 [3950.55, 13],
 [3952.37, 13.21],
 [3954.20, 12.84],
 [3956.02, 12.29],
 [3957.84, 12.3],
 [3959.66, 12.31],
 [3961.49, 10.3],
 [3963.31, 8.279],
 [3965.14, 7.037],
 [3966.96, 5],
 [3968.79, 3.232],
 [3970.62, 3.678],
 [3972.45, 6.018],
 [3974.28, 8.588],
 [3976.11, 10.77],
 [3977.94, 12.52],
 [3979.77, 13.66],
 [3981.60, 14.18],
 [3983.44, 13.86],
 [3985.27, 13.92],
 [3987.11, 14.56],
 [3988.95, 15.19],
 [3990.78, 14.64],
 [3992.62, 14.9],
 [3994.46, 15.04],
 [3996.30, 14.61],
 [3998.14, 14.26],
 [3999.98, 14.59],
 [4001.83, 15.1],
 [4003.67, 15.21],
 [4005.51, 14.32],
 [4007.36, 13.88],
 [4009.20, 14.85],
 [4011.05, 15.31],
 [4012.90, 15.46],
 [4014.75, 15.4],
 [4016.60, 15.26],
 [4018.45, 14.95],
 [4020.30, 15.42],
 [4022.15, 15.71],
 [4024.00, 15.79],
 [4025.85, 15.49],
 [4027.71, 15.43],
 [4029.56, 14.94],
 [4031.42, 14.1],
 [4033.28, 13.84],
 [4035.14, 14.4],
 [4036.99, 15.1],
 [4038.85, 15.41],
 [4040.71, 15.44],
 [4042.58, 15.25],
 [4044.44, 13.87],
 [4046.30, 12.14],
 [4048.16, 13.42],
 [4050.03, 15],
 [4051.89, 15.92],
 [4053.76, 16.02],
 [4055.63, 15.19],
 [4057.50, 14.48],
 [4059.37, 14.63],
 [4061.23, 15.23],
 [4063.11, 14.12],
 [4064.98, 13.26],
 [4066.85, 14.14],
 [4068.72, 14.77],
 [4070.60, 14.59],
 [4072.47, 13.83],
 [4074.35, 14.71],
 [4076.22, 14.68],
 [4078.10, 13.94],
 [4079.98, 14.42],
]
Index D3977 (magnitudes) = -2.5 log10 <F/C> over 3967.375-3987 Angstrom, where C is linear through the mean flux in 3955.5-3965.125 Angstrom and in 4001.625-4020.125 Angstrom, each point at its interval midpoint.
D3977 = 0.21 mag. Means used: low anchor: 10.7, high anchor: 15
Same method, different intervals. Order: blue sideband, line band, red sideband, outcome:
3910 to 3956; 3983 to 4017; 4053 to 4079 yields -0.20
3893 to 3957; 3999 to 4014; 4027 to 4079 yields -0.13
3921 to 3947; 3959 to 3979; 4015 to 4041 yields 0.30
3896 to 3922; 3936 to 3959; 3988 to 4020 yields 0.24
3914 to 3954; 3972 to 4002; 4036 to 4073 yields -0.14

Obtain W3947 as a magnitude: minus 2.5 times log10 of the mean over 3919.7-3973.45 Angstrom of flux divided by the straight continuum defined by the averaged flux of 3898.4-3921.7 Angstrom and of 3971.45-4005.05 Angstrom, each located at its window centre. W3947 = 0.420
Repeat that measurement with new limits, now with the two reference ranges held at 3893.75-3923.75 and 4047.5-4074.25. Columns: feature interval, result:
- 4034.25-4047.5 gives -0.02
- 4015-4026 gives -0.11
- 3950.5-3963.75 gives 0.10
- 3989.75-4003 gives -0.09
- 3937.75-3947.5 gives 0.30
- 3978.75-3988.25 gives -0.05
